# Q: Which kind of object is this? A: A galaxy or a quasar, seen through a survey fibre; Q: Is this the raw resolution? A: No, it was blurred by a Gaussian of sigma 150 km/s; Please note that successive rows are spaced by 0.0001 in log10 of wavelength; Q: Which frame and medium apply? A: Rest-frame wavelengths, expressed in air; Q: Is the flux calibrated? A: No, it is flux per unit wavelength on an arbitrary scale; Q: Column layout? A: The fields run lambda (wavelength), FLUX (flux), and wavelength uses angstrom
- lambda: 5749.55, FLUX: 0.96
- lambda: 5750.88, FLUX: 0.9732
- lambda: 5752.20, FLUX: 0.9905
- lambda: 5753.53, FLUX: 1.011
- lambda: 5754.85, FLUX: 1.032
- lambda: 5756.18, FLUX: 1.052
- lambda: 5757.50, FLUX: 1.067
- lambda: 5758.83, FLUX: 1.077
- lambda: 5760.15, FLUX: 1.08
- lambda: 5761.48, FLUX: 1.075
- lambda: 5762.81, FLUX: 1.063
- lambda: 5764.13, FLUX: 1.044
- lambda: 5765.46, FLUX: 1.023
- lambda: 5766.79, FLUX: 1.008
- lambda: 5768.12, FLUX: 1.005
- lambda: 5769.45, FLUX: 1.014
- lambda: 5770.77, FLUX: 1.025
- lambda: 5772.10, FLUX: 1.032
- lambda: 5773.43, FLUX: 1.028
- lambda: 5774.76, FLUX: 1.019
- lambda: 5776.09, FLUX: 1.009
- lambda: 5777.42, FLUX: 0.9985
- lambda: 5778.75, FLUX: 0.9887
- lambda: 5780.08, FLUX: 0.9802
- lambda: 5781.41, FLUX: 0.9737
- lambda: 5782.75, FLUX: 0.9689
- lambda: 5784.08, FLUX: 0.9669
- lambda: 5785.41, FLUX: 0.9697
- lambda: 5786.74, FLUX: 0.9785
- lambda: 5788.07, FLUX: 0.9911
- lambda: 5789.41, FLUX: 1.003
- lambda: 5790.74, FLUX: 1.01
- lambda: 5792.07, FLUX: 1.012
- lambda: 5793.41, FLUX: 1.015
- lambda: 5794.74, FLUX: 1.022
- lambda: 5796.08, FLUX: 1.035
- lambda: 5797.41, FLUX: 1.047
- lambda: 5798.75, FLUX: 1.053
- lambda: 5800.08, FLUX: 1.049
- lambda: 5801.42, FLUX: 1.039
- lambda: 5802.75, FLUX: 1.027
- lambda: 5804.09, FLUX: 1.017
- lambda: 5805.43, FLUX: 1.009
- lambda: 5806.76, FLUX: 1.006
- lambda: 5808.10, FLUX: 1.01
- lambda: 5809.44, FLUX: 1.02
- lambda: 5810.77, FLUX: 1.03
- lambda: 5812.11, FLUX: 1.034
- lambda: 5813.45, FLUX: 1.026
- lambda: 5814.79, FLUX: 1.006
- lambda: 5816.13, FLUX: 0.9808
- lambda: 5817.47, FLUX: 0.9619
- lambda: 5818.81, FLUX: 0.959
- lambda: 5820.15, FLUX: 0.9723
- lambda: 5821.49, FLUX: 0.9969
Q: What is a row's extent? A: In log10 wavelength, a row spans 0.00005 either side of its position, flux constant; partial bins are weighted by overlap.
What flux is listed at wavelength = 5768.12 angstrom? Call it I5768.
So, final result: 1.005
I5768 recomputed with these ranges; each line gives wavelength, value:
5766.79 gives 1.008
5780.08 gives 0.9802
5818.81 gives 0.959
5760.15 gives 1.08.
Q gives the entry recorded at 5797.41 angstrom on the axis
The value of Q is 1.047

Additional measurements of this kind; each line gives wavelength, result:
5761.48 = 1.075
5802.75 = 1.027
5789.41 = 1.003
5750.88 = 0.9732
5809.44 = 1.02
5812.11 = 1.034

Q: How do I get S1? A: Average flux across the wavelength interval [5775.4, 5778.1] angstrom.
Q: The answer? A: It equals 1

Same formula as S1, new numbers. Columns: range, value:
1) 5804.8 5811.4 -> 1.02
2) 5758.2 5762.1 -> 1.08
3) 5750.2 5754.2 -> 0.991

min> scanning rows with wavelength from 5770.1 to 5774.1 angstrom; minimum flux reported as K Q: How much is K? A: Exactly 1.025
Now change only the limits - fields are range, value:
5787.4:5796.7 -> 0.9911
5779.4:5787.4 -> 0.9669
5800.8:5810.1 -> 1.006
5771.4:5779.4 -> 0.9887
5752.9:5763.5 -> 1.011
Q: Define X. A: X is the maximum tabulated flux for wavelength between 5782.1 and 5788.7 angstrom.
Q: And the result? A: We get 0.9911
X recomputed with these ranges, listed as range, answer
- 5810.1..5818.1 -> 1.034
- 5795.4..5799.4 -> 1.053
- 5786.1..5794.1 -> 1.015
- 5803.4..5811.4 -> 1.03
